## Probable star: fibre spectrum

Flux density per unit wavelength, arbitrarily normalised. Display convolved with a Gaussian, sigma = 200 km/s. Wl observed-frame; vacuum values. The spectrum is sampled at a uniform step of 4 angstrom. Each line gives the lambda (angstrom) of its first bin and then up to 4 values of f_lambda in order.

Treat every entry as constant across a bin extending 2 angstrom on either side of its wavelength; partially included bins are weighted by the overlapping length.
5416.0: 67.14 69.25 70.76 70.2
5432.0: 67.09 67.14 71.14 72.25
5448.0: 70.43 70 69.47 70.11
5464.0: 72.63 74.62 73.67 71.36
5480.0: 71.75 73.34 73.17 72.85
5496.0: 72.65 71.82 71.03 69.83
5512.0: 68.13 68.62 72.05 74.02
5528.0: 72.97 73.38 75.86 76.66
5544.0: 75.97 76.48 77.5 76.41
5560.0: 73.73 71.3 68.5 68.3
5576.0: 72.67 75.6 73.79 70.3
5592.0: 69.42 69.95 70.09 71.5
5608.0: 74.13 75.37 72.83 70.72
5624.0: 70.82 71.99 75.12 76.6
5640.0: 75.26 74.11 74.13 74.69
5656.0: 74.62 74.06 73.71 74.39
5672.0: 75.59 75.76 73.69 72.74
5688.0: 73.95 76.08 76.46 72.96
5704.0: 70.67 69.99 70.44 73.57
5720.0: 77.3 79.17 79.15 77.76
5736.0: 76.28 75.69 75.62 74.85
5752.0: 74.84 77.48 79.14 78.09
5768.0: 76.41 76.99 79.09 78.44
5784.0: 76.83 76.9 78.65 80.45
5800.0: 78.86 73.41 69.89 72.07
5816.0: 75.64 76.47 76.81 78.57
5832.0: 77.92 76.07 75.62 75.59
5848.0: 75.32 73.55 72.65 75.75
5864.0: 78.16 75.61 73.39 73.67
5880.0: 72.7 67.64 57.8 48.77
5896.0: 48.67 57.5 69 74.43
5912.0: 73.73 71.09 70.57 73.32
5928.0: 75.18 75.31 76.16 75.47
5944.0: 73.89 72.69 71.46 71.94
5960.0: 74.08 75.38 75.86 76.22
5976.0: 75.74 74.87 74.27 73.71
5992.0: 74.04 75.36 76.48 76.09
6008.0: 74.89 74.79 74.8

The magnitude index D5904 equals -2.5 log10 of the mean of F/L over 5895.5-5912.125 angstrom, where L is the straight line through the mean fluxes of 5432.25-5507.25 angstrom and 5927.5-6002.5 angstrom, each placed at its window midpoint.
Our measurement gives 0.14 mag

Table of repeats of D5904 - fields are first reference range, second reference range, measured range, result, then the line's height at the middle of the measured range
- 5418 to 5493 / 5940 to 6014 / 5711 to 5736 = -0.05 mag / 72.9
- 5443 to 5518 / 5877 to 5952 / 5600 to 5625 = -0.03 mag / 70.6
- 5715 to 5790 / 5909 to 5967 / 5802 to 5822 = 0.04 mag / 76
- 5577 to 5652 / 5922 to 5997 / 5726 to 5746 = -0.05 mag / 73.5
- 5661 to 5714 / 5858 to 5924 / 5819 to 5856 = -0.10 mag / 69.6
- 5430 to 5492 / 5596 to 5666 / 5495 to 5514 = 0.02 mag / 71.8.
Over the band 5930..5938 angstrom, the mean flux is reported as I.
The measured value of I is 75.7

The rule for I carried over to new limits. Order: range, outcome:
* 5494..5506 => 71.8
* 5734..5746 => 75.9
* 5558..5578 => 70.9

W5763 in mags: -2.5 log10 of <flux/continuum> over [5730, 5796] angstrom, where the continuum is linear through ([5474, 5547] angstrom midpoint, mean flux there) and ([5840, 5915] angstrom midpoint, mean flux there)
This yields -0.10 mag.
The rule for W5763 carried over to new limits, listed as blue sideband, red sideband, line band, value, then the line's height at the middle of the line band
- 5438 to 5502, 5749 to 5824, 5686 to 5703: 0.009 mag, 75.3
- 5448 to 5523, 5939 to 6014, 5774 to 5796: -0.069 mag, 73.4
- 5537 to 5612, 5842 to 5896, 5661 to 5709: -0.030 mag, 71.9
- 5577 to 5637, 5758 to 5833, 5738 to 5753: 0.006 mag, 75.7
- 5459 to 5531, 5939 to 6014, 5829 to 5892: 0.018 mag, 74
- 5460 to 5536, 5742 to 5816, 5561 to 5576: 0.048 mag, 73.3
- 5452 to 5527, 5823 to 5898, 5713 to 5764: -0.078 mag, 71.4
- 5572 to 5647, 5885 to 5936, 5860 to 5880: -0.114 mag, 67.5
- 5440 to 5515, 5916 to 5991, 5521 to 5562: -0.049 mag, 71.9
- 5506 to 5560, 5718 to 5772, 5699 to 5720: 0.066 mag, 76.5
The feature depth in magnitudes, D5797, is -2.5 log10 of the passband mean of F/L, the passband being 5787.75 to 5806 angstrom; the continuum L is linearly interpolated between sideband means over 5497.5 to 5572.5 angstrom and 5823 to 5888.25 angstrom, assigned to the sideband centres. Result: -0.05 mag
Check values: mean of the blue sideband 72.9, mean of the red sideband 74.3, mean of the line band 77.7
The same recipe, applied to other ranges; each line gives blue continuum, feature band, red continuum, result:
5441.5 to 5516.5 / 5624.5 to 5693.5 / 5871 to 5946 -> -0.061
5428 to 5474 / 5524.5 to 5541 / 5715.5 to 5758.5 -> -0.031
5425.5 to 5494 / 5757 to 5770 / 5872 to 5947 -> -0.122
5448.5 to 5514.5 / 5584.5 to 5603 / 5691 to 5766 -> 0.046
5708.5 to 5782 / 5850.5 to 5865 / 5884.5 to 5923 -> -0.111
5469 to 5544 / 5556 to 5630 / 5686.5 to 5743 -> 0.025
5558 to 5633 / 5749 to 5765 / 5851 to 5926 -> -0.104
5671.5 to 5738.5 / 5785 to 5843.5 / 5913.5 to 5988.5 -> -0.025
